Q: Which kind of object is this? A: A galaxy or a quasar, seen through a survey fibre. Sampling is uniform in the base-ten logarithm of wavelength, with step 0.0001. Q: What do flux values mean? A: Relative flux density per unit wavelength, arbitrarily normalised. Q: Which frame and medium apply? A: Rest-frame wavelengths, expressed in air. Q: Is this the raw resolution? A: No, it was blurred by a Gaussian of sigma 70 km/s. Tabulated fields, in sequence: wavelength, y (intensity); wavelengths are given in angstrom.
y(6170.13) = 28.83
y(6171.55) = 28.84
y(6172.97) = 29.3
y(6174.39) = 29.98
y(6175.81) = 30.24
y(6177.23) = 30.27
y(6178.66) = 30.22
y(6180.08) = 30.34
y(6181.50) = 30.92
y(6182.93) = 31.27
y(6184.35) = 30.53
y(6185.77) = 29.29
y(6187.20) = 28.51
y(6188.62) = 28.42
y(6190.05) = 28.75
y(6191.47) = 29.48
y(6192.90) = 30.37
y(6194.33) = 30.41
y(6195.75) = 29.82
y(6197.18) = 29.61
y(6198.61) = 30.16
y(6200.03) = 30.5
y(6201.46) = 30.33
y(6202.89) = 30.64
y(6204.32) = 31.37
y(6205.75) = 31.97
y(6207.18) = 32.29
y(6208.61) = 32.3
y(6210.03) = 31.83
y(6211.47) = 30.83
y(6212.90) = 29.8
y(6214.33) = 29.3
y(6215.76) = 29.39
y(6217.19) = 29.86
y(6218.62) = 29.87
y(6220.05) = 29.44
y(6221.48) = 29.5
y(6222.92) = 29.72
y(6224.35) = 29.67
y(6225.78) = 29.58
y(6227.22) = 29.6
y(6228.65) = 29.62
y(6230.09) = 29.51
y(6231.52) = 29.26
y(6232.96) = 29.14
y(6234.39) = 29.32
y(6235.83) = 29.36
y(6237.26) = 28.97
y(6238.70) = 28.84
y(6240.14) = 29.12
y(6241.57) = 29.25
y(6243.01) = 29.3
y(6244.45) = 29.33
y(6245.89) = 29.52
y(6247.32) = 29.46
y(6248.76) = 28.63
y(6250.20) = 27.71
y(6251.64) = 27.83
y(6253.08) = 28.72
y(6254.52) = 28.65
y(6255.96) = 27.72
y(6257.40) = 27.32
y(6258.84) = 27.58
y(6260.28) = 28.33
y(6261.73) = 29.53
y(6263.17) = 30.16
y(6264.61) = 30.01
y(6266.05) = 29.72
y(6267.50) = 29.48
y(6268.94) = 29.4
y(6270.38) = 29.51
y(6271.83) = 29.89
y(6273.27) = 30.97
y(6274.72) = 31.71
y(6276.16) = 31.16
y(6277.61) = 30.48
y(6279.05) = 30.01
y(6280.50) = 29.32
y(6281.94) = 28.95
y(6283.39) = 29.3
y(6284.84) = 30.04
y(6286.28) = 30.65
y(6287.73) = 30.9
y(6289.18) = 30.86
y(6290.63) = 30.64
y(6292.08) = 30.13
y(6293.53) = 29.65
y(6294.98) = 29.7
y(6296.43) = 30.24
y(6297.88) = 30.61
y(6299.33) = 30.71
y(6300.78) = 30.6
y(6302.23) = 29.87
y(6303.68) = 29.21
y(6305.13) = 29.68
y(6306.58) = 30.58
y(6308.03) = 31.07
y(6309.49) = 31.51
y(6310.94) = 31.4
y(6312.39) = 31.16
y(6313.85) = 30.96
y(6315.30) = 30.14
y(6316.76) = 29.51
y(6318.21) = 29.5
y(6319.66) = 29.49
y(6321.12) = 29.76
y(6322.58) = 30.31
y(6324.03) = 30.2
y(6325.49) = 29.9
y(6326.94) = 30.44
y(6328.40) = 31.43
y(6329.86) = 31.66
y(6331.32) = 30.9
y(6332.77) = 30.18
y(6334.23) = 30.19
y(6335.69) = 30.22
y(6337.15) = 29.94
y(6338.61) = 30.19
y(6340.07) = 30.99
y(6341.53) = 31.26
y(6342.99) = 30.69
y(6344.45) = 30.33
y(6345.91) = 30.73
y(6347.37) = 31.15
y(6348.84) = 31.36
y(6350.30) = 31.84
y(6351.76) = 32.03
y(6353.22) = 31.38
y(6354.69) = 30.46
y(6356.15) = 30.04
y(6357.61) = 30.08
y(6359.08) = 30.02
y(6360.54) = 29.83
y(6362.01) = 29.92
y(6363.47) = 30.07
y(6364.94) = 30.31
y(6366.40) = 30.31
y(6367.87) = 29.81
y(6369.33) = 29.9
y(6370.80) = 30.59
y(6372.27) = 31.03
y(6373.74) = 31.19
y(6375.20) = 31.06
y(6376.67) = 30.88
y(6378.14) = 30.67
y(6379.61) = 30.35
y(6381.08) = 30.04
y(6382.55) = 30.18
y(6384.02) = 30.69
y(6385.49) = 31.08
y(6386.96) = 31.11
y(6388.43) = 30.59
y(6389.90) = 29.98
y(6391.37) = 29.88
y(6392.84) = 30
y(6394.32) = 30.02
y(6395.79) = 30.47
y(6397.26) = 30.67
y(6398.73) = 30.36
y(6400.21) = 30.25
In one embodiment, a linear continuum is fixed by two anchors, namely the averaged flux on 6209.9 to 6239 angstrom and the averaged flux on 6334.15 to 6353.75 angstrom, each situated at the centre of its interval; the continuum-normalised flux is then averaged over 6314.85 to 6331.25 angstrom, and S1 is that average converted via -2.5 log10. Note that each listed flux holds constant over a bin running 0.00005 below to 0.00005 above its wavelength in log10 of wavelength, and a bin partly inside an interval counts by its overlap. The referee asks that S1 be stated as 0.02 mag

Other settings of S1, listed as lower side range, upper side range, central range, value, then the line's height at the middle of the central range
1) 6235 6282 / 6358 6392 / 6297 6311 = -0.03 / 29.7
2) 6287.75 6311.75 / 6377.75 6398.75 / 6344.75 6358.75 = -0.02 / 30.4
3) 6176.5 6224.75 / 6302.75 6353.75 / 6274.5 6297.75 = 0.01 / 30.5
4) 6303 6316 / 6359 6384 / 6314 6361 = 0.00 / 30.5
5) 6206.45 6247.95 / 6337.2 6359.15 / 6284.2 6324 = 0.00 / 30.4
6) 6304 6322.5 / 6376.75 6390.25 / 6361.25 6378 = 0.00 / 30.5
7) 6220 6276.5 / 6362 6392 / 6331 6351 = -0.02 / 30.1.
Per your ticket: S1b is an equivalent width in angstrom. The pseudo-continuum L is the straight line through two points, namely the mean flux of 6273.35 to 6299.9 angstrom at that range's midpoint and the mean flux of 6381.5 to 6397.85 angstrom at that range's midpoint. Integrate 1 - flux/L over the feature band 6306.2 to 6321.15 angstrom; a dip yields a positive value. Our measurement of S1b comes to -0.1 angstrom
